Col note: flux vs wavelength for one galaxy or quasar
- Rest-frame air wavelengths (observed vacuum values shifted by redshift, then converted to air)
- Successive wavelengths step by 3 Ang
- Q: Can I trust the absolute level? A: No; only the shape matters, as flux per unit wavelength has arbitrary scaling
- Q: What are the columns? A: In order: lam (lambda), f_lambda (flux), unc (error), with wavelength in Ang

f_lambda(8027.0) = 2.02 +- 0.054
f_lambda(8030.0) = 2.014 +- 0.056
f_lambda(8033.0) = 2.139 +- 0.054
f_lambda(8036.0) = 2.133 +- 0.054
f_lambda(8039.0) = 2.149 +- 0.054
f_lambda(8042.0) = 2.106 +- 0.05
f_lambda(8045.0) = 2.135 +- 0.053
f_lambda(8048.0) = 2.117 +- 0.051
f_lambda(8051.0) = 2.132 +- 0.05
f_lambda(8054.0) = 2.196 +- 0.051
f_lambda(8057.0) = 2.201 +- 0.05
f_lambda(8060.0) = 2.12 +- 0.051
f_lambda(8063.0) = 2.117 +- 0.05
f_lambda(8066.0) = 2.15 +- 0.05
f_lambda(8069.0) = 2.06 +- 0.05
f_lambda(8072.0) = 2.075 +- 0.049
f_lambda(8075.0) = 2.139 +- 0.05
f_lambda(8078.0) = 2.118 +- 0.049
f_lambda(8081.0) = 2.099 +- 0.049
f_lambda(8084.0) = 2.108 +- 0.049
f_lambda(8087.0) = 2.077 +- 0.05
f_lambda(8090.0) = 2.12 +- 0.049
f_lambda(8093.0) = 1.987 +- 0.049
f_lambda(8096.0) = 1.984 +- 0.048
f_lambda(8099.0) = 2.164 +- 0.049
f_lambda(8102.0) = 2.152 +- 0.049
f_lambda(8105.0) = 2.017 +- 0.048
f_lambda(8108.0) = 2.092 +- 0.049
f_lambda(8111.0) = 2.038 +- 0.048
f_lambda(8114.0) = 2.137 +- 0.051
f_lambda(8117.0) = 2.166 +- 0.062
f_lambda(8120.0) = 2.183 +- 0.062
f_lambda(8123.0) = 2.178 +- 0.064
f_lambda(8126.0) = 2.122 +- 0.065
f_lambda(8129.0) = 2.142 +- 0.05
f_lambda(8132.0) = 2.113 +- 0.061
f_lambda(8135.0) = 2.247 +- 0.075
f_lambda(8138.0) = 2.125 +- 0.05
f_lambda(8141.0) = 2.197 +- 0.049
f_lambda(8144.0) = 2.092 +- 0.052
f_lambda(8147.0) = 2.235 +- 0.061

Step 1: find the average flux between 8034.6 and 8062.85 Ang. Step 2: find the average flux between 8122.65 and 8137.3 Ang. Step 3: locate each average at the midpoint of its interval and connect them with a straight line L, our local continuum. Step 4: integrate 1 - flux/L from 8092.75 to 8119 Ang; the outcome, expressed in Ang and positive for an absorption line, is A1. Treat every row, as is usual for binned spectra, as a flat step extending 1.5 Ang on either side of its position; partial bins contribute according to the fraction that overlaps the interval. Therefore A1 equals 0.78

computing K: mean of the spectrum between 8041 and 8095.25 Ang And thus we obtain 2.11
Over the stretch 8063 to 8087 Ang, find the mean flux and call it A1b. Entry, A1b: 2.11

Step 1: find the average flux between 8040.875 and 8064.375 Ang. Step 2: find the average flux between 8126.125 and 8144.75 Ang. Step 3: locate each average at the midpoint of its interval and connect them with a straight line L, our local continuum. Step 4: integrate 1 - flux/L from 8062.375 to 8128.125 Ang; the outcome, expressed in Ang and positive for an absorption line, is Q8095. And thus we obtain 1.32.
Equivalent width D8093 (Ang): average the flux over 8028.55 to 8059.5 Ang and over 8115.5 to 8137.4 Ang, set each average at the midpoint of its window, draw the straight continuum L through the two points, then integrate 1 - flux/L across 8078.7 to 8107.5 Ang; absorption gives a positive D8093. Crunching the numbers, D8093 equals 0.9 Ang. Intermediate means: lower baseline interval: 2.13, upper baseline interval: 2.16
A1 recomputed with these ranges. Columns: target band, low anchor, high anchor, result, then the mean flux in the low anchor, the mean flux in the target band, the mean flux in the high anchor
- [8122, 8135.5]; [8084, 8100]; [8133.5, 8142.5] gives 0.1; 2.07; 2.15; 2.19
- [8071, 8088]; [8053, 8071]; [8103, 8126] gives 0.2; 2.14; 2.1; 2.12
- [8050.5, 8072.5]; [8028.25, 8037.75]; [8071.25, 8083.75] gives -0.3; 2.09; 2.13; 2.11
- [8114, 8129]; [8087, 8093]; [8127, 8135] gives -0.2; 2.08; 2.16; 2.15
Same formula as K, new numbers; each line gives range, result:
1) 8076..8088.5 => 2.1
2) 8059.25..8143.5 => 2.11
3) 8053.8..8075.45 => 2.13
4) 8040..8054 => 2.13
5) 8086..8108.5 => 2.07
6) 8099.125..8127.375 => 2.12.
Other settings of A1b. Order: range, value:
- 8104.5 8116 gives 2.08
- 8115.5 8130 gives 2.16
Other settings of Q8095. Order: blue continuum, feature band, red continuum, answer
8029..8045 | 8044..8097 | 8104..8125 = 0.2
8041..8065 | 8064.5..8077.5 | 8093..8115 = 0.1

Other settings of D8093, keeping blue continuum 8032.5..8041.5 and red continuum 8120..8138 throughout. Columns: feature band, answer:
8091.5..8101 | 0.44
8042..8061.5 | -0.06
